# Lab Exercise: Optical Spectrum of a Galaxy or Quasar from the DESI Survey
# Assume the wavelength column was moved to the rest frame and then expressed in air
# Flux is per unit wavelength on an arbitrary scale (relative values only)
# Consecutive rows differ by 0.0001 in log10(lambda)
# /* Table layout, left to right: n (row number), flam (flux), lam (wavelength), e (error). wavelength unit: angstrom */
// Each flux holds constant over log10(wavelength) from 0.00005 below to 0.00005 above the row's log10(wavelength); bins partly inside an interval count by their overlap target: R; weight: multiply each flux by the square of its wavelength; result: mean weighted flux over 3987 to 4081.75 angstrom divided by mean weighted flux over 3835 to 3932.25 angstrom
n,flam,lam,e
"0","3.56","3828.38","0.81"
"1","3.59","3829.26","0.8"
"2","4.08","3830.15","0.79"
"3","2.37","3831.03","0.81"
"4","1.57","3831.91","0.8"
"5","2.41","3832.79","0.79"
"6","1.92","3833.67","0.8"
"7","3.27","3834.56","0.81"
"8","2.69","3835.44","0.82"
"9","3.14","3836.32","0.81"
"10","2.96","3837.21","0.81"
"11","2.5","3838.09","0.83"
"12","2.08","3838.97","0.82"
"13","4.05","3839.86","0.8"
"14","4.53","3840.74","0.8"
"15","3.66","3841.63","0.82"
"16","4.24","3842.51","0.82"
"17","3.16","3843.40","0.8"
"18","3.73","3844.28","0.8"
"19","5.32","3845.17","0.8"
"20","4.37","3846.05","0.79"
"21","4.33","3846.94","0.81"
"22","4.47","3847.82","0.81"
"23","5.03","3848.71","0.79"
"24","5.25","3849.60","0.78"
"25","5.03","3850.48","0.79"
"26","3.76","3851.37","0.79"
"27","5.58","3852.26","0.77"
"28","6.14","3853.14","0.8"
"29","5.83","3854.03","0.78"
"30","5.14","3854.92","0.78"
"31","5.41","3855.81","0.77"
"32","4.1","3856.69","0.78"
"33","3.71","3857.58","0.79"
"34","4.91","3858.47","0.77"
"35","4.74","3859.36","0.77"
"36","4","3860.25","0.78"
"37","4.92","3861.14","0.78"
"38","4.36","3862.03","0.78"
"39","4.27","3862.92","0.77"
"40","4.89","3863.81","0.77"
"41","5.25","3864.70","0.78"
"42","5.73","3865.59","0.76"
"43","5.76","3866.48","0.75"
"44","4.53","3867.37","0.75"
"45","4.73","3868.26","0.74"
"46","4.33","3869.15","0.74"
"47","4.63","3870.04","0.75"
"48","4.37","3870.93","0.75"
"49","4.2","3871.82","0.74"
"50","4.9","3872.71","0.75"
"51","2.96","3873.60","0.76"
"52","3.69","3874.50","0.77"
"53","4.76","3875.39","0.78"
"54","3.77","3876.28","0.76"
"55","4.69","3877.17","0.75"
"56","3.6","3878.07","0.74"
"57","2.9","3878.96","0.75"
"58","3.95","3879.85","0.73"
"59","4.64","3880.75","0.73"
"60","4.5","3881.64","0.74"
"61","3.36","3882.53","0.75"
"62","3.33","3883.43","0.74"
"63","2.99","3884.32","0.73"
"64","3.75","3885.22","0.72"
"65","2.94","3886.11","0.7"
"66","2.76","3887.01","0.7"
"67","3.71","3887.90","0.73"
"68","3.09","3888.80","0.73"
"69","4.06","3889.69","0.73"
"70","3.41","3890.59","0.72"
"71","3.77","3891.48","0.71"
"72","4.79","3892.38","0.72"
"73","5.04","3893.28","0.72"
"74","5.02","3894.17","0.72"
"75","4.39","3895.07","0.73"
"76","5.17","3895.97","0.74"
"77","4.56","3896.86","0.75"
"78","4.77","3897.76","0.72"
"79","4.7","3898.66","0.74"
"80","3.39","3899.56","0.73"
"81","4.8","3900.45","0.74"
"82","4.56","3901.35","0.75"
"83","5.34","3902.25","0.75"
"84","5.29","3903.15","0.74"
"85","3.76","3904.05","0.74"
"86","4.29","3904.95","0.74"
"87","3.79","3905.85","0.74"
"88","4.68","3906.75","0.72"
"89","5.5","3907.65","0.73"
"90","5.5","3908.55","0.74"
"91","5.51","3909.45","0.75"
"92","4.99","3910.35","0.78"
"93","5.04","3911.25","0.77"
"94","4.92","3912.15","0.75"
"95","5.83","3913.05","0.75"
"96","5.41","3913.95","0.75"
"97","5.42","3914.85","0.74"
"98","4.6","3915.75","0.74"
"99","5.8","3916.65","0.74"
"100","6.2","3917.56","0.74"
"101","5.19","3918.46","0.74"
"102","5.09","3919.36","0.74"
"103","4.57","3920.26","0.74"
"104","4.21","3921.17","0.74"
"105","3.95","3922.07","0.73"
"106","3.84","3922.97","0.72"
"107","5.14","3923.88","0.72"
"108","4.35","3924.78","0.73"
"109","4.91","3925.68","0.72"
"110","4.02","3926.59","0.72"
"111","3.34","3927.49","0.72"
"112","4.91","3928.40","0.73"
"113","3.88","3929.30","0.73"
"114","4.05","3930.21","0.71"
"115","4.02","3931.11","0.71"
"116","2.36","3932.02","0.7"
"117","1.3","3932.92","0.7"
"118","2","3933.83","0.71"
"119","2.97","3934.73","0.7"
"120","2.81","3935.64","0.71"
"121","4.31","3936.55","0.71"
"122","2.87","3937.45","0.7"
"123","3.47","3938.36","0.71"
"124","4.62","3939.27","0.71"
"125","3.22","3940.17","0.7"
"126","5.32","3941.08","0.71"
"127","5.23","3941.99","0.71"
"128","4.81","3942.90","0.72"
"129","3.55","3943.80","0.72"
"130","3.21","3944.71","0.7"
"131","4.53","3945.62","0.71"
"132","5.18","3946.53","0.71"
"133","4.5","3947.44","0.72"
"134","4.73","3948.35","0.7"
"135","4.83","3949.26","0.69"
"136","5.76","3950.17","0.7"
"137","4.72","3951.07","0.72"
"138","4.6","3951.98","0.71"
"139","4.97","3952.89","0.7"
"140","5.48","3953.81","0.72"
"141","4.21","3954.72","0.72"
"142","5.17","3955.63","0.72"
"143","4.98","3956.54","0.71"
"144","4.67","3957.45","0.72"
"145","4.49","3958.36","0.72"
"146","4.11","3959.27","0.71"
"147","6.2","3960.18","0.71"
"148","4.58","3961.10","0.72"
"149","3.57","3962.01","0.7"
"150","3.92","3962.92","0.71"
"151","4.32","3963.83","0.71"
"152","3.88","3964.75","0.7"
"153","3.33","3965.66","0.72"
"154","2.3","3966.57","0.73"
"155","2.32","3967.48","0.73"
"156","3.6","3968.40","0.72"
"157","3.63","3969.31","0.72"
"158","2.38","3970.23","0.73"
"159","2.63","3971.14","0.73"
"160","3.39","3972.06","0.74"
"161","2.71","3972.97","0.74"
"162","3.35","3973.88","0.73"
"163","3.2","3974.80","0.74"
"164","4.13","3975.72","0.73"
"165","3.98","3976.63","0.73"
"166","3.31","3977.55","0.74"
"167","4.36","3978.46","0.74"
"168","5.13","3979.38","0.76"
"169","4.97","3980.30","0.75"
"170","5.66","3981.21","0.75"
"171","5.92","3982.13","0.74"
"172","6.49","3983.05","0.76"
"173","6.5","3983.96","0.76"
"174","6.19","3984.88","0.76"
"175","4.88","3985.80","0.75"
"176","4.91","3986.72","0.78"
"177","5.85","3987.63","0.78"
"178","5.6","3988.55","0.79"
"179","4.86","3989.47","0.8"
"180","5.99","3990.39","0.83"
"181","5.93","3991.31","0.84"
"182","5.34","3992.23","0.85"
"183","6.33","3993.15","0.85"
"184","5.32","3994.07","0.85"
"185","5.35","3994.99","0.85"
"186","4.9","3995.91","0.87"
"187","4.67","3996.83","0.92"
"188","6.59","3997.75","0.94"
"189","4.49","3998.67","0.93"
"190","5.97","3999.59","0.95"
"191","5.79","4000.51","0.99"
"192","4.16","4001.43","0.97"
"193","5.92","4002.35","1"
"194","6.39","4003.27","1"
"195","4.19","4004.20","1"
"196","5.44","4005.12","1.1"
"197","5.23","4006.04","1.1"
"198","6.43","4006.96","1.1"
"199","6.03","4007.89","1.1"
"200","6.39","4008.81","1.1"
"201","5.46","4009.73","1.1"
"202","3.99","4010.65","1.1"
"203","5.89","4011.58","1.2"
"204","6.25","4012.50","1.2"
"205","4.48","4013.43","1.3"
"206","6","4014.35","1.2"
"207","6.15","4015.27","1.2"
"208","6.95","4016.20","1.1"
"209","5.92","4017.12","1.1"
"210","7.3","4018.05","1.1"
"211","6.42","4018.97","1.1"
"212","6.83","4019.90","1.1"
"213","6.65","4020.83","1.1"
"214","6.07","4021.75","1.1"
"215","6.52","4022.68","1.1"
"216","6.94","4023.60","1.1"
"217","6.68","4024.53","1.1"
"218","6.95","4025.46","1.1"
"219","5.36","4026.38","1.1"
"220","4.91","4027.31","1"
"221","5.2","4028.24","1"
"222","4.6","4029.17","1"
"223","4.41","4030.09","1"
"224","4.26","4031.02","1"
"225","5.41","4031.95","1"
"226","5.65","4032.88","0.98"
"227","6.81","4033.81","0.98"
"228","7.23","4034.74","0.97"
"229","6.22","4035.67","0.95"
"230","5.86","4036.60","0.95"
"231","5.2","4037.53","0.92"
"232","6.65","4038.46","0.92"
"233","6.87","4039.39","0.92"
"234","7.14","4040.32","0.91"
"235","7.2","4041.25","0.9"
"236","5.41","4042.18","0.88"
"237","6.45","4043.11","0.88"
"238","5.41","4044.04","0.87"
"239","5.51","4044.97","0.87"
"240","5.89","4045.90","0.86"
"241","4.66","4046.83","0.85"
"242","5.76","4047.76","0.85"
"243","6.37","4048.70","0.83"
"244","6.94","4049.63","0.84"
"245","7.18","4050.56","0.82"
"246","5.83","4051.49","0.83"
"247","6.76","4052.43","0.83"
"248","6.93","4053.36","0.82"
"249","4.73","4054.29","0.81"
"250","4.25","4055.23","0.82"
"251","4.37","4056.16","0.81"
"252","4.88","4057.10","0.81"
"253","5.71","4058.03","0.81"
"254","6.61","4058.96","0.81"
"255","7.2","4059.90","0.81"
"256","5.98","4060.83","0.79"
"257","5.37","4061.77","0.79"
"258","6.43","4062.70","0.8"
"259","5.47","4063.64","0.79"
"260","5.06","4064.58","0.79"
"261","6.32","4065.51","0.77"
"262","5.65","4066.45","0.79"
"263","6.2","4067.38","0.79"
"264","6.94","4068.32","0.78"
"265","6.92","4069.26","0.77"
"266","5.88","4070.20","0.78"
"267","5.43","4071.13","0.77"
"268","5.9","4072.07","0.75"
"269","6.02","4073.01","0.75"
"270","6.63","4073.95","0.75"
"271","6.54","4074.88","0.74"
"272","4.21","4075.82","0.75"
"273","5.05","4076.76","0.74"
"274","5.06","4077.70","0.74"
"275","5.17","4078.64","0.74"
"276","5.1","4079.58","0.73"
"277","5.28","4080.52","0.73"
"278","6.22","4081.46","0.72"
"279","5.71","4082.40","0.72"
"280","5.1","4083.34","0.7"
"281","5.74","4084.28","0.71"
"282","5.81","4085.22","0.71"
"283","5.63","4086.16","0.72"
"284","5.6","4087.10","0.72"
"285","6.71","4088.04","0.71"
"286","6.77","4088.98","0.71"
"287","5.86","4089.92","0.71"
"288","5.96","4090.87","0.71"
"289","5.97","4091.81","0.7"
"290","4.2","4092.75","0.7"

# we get 1.43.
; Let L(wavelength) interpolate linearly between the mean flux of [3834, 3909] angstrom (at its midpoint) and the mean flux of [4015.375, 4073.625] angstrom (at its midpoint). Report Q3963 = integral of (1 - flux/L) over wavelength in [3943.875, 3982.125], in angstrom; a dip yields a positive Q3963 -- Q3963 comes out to 7.4 angstrom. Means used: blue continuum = 4.28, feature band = 4.18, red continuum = 6.01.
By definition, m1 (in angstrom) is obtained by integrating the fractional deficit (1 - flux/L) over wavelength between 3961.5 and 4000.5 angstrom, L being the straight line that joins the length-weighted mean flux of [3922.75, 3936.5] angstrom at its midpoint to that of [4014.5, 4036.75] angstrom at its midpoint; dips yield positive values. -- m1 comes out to 2.9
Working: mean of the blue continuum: 3.61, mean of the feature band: 4.59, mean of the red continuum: 6.05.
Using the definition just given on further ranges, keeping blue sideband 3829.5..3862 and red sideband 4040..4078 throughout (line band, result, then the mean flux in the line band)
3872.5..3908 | 2.3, 4.13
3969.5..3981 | 3.3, 3.67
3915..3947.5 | 4.4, 4.13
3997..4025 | -2.1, 5.91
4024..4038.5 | -0.1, 5.69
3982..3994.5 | -1.0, 5.72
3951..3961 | 0.3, 4.86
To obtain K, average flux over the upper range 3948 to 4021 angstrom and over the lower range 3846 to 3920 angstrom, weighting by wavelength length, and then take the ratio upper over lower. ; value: 1.1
